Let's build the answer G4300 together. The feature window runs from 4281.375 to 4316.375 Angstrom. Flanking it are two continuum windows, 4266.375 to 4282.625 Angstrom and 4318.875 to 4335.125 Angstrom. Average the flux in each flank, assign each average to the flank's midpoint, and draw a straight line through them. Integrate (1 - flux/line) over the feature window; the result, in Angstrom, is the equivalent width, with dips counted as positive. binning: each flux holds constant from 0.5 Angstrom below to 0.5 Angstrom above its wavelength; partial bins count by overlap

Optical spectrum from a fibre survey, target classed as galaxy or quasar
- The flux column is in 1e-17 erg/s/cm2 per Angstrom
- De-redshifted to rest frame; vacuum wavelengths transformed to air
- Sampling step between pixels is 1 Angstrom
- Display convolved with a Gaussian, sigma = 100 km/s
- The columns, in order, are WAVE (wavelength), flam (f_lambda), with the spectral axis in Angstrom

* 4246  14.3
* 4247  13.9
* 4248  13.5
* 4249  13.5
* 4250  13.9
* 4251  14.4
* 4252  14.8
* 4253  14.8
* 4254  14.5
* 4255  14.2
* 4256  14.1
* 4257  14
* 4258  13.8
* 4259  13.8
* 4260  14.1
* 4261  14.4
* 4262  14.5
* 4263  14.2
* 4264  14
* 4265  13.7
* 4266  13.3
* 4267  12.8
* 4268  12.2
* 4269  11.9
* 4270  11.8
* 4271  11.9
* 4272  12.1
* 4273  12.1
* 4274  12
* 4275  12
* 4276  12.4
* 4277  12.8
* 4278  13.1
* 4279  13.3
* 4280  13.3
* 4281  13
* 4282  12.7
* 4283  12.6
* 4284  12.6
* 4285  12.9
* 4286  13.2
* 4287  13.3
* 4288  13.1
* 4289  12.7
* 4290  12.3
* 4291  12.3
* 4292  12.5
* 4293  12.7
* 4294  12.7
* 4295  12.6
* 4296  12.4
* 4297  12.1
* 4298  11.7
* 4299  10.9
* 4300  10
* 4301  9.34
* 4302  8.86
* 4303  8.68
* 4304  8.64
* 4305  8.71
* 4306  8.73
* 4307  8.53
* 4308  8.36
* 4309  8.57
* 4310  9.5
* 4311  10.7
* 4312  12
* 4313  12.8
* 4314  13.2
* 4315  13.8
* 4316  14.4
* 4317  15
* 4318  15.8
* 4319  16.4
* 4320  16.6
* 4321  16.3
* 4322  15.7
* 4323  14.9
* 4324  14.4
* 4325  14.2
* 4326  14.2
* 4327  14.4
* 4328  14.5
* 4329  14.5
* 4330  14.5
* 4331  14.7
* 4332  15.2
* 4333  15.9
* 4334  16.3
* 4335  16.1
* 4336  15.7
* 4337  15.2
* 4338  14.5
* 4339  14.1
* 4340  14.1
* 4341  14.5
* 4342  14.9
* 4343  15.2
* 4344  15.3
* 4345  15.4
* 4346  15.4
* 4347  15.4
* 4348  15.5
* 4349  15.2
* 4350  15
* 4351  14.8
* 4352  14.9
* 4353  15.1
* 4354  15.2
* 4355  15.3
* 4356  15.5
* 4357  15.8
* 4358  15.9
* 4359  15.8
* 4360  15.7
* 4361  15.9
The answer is 5.7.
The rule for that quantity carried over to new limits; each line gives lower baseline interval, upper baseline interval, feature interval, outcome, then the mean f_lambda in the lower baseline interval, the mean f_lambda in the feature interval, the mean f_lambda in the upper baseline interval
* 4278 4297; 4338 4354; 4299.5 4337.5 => 2.6 Angstrom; 12.8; 13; 15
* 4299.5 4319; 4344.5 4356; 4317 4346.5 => -4.2 Angstrom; 11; 15.1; 15.2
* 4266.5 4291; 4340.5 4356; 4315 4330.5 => -0.9 Angstrom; 12.6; 15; 15.2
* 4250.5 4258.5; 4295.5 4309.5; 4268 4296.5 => -2.5 Angstrom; 14.3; 12.6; 9.68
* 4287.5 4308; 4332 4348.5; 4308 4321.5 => -0.6 Angstrom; 10.9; 13.3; 15.2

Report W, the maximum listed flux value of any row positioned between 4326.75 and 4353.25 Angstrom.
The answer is 16.3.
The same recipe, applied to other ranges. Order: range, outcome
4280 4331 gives 16.6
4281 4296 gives 13.3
